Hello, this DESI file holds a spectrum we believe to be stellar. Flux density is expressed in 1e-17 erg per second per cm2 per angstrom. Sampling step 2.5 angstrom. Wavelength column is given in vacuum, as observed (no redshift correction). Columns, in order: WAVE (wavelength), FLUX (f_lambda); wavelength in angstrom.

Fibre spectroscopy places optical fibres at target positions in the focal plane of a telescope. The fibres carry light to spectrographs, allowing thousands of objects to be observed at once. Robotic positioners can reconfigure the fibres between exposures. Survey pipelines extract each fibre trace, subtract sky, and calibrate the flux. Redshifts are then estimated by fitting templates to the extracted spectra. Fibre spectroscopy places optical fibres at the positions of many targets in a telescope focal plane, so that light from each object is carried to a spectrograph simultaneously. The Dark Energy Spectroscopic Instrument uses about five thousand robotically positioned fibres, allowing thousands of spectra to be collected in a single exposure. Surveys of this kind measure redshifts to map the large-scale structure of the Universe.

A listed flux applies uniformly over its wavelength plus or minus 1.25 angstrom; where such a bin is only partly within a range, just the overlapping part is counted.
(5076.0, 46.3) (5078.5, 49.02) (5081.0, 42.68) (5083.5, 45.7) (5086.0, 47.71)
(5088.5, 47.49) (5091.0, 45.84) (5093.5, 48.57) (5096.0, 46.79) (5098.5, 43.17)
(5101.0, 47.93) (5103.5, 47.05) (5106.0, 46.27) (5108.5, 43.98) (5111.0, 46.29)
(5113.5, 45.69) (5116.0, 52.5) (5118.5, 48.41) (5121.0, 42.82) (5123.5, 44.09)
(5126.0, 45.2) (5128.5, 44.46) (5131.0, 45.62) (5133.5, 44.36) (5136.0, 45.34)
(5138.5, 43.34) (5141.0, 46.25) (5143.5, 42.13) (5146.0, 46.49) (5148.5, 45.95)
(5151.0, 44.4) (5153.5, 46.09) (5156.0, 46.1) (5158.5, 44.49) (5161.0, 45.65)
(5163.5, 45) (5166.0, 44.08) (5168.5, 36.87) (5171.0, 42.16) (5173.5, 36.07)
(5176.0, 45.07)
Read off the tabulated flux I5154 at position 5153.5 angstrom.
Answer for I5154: 46.09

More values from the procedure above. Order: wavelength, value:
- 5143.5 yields 42.13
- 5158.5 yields 44.49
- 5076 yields 46.3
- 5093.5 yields 48.57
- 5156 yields 46.1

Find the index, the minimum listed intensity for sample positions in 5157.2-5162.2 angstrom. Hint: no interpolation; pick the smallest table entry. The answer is 44.49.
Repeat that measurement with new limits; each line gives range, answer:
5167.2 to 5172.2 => 36.87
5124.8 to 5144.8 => 42.13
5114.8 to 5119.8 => 48.41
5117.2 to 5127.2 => 42.82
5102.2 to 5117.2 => 43.98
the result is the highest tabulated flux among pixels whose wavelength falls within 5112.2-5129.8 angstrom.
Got 52.5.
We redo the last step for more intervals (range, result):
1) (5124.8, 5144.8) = 46.25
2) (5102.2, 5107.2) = 47.05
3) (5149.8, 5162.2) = 46.1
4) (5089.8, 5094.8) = 48.57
